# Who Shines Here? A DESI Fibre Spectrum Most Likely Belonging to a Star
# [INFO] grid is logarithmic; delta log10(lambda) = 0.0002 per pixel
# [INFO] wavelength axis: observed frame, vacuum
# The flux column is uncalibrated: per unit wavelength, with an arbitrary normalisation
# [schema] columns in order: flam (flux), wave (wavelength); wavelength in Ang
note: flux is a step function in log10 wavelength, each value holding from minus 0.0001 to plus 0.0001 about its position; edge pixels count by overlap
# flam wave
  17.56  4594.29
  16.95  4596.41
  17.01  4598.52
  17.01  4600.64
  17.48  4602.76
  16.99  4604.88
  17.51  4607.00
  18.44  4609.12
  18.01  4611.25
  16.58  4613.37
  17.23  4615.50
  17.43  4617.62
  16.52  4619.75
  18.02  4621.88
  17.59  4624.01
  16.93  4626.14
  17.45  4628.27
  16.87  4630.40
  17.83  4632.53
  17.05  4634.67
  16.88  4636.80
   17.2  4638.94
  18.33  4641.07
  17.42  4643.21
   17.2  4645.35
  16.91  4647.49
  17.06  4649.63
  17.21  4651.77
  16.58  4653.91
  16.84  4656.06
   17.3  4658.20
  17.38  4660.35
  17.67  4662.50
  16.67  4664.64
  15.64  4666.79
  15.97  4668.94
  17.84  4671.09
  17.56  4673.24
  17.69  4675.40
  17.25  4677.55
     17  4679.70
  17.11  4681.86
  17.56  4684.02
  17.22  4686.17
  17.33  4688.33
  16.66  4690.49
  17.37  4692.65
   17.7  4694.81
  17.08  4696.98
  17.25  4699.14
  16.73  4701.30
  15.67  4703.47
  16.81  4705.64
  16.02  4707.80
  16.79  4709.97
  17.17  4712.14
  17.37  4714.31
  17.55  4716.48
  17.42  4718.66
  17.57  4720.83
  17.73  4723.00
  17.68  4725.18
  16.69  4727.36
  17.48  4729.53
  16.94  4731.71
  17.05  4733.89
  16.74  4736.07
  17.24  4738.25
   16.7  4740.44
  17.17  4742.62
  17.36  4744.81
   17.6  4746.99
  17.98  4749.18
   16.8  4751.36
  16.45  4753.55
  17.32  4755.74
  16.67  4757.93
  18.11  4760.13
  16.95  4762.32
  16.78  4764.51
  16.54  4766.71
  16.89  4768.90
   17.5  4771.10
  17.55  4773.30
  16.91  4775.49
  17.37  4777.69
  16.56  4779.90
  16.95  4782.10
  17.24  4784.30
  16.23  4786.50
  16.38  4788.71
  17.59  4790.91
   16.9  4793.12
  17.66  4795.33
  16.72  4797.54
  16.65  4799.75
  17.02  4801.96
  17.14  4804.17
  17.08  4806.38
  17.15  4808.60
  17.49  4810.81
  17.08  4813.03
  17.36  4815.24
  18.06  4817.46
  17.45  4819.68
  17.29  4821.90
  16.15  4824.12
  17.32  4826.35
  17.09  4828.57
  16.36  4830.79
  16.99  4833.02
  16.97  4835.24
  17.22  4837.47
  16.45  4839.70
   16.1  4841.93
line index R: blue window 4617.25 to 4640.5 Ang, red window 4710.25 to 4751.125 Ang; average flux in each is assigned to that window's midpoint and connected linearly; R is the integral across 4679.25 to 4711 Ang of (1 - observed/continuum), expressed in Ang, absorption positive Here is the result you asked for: 0.6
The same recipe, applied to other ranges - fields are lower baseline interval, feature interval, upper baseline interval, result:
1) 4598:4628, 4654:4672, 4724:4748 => 0.4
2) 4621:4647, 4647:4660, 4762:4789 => 0.2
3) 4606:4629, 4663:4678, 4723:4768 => 0.3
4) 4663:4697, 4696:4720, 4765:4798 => 0.3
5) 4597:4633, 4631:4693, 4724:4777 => 0.4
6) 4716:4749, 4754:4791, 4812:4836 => 0.4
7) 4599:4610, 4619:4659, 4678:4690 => 0.3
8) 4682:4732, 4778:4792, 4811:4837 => 0.2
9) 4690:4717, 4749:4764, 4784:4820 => -0.1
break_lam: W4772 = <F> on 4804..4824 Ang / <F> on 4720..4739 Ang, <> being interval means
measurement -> 1.0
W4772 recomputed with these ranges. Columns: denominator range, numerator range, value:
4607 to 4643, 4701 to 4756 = 0.98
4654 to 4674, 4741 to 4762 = 1.02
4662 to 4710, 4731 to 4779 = 1.01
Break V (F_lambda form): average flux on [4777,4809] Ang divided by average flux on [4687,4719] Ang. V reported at 1.0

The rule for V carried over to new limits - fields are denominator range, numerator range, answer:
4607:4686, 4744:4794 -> 0.99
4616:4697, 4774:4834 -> 0.99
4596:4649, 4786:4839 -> 0.99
